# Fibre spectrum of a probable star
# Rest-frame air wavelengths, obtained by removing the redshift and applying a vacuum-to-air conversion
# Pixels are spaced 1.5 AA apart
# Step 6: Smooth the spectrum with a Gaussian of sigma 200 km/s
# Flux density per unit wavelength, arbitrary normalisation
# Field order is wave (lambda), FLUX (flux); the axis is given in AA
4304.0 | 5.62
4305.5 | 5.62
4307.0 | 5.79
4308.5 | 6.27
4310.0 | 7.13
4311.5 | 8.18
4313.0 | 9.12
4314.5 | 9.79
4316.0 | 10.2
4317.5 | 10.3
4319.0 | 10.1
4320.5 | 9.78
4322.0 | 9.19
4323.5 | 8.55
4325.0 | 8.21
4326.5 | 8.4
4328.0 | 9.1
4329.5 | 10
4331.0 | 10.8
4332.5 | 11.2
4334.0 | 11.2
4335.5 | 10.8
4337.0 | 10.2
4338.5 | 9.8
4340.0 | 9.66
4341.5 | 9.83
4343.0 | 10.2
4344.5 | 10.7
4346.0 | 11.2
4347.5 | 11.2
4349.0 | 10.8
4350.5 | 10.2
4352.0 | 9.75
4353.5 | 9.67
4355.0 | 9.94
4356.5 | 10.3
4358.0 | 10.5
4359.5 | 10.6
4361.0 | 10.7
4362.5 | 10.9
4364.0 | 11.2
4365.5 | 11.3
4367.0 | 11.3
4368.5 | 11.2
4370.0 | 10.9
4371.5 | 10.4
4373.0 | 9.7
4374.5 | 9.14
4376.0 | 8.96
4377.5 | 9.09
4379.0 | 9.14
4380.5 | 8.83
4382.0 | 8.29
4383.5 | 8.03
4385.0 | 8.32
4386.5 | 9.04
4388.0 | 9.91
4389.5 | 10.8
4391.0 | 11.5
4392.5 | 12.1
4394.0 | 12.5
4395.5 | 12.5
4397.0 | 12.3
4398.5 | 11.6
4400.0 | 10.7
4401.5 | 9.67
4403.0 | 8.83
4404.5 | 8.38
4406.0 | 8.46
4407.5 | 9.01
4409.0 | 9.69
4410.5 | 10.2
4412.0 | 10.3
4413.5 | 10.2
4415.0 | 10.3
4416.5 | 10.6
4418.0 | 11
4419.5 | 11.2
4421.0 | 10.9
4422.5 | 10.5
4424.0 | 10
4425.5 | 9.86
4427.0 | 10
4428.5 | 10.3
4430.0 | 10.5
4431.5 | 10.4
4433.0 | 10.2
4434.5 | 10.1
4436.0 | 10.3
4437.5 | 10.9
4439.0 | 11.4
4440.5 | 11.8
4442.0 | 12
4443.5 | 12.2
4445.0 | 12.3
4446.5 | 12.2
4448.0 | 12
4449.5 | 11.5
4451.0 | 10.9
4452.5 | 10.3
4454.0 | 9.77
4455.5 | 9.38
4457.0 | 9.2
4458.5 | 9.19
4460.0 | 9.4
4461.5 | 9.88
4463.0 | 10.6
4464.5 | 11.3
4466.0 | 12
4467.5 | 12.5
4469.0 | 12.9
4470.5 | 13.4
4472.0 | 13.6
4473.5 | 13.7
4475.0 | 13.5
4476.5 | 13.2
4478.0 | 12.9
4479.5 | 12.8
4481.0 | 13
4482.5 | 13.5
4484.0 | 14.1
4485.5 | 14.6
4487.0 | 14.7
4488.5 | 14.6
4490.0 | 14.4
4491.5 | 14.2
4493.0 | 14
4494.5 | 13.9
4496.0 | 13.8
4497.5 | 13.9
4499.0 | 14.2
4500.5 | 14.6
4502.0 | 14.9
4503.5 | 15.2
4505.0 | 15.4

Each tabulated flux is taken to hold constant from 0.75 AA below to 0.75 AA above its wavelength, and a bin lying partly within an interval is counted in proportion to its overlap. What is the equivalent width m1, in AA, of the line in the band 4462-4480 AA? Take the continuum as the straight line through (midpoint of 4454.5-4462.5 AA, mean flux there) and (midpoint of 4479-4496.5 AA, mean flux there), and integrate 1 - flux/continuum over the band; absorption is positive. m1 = -2.0 AA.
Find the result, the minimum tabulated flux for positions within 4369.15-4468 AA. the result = 8.03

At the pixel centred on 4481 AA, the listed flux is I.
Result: 13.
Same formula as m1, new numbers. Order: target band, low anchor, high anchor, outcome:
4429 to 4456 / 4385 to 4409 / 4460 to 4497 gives 2.05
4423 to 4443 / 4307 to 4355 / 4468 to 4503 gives 2.92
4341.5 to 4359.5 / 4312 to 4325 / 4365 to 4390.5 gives -1.48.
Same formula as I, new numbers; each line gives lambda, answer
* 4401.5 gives 9.67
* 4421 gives 10.9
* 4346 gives 11.2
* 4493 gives 14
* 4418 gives 11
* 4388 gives 9.91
